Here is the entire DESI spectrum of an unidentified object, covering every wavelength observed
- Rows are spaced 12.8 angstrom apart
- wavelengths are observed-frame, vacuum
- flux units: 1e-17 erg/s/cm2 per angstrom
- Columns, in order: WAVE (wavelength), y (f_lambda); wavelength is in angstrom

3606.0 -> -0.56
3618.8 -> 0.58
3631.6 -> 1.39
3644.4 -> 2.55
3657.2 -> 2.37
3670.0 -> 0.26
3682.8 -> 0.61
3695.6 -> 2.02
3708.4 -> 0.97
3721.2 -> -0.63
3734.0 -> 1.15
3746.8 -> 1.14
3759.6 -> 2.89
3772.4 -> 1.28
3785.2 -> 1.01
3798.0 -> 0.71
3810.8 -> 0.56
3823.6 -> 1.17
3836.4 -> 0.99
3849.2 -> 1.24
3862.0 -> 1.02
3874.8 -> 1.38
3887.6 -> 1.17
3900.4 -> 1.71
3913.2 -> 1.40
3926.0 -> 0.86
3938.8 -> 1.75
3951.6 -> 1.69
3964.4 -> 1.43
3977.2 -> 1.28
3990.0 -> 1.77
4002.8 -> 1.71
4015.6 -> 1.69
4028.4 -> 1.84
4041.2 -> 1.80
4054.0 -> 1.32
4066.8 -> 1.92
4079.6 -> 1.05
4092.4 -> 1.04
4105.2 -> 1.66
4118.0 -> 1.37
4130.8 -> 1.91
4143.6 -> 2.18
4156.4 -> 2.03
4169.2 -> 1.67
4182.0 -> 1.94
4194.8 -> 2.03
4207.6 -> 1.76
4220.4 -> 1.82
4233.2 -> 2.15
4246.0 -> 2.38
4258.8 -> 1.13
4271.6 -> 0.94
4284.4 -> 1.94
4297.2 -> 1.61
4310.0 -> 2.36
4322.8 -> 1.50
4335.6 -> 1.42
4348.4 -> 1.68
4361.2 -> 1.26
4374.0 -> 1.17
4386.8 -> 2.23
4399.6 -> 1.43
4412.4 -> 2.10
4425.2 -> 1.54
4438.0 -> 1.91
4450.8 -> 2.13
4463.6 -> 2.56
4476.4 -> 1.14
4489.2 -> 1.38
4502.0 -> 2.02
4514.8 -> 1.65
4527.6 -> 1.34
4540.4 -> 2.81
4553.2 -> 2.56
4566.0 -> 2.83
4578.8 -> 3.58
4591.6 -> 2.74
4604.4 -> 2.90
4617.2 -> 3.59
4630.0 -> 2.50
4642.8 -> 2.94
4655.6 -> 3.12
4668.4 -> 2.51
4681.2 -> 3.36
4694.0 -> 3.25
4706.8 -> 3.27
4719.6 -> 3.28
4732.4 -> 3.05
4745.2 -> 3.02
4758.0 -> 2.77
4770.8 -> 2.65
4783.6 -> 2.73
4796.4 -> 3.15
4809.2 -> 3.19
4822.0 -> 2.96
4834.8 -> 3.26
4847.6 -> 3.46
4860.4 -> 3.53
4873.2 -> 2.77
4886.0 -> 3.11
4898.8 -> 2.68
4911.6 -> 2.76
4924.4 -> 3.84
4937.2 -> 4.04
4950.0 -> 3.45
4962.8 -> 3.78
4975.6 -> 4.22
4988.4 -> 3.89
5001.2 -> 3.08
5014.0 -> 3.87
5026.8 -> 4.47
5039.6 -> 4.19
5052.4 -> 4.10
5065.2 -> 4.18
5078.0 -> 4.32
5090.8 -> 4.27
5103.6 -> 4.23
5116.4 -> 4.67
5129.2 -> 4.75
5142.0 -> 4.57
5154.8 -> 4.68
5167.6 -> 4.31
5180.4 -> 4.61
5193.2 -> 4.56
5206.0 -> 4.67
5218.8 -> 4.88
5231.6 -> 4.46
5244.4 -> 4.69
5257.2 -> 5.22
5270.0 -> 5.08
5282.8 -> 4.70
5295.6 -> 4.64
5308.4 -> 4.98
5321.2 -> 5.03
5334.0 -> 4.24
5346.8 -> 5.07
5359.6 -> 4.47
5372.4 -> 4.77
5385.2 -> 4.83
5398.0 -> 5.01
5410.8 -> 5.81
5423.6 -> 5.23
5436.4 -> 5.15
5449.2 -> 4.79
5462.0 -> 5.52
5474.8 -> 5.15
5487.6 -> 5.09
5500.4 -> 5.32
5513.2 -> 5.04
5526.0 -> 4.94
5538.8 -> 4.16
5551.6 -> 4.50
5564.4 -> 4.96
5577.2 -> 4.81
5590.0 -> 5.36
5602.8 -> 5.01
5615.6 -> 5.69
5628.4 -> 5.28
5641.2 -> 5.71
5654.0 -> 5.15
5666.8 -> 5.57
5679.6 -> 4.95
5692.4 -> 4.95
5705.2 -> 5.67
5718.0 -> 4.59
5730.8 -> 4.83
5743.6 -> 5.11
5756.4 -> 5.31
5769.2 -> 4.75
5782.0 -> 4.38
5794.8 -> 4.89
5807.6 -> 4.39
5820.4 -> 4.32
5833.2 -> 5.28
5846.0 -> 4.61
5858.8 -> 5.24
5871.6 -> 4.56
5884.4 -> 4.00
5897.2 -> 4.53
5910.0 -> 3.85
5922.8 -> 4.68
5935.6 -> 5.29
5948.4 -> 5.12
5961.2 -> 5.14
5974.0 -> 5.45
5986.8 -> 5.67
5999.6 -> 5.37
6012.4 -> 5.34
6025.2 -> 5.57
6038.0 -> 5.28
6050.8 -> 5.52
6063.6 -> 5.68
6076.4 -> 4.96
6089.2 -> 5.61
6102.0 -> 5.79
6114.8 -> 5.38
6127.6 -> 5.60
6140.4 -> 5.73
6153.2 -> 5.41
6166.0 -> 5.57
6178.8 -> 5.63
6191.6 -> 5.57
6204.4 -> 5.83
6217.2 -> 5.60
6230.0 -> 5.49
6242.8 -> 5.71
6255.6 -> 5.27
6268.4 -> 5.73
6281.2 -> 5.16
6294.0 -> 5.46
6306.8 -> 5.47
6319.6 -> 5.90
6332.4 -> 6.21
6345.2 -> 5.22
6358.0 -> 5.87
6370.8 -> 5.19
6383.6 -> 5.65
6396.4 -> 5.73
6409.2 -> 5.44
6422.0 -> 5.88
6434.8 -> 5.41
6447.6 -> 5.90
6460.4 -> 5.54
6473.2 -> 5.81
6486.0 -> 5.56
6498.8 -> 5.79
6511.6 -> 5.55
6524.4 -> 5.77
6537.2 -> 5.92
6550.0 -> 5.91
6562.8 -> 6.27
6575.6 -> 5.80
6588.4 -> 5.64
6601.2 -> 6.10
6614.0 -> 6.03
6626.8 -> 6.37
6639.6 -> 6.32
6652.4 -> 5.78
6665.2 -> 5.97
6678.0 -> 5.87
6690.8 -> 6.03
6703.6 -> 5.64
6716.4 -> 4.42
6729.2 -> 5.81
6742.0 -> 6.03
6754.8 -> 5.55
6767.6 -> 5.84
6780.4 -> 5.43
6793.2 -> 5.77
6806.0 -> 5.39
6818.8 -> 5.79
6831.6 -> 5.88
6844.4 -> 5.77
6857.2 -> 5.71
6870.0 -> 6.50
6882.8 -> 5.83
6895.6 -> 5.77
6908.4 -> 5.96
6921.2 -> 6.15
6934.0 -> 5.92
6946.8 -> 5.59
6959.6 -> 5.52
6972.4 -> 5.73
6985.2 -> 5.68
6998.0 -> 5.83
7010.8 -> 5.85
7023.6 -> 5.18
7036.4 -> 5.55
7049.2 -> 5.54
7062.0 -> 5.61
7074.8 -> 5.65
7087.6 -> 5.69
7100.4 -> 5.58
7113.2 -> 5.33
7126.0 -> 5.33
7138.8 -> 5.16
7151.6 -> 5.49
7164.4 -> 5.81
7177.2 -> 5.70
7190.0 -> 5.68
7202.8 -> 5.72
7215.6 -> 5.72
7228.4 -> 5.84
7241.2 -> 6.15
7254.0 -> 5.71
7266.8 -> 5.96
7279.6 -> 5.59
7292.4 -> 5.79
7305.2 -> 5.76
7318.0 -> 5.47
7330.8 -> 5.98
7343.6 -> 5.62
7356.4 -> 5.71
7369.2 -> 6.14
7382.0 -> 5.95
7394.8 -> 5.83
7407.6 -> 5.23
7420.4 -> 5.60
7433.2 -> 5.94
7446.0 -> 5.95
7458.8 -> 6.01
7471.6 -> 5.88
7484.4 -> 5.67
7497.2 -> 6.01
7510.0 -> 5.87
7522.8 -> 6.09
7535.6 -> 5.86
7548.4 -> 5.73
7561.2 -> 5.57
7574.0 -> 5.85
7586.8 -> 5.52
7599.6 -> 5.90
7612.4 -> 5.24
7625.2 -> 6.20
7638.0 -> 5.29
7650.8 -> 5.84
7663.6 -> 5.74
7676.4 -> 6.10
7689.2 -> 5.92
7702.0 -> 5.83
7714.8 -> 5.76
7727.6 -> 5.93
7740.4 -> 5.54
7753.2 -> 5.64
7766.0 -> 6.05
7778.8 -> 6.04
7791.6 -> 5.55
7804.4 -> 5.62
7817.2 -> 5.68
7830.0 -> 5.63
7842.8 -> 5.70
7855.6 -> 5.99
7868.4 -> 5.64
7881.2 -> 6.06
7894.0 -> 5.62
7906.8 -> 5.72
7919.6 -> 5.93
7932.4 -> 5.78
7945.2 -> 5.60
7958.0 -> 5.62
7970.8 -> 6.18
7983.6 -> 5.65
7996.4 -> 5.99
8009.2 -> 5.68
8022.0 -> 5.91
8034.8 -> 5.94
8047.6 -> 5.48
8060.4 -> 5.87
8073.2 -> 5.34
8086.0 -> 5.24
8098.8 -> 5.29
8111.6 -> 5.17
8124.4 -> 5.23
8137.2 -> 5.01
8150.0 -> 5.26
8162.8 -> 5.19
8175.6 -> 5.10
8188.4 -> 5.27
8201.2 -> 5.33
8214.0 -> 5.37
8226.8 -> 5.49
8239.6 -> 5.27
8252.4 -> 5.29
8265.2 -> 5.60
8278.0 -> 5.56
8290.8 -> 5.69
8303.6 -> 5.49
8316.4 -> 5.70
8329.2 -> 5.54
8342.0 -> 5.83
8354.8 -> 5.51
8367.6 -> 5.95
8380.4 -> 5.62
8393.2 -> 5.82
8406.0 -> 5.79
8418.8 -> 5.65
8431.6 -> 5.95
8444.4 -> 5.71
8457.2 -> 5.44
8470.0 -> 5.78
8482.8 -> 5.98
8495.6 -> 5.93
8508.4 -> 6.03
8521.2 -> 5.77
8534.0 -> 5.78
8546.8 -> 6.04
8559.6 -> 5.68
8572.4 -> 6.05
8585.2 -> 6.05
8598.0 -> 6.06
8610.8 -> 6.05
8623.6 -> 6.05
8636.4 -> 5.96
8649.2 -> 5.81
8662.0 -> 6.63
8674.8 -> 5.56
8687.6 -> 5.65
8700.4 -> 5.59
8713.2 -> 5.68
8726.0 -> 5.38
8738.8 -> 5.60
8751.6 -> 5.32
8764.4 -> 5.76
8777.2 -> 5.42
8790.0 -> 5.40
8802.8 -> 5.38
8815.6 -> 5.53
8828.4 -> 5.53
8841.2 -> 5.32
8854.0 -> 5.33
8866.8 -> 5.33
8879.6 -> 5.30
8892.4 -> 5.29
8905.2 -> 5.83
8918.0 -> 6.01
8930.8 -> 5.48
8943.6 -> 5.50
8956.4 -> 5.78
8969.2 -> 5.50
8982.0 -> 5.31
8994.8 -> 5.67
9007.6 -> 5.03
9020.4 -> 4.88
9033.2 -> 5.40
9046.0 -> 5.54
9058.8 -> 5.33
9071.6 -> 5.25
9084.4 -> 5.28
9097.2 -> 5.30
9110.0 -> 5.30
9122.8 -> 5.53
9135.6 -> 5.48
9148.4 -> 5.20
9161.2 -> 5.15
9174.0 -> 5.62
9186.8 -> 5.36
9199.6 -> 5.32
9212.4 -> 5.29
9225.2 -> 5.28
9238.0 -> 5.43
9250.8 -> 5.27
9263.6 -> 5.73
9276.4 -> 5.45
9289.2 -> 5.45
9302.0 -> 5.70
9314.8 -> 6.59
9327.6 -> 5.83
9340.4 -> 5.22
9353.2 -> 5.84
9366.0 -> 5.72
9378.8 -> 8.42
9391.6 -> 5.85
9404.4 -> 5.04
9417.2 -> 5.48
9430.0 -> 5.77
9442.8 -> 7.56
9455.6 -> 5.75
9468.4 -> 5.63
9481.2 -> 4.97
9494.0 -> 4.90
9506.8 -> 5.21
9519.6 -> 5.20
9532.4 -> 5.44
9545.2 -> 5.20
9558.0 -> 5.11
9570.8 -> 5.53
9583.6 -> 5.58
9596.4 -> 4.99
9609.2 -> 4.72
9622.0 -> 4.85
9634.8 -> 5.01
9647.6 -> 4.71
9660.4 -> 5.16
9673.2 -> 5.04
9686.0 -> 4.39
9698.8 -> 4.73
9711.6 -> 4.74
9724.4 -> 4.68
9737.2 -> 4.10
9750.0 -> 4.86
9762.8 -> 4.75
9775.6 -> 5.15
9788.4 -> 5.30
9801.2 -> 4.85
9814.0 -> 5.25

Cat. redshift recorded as 0.139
